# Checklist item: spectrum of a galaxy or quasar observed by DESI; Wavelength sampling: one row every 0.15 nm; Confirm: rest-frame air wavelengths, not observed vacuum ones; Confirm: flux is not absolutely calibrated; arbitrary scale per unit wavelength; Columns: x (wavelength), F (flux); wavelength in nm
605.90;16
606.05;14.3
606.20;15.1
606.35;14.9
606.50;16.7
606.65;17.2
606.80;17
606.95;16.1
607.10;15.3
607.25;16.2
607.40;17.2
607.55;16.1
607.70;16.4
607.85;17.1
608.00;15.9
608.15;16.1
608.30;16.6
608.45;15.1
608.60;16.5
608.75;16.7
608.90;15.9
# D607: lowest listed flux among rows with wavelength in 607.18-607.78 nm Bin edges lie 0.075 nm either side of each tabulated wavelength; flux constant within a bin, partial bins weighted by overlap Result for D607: 16.1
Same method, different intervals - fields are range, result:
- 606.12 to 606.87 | 14.9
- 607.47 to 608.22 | 15.9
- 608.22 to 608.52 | 15.1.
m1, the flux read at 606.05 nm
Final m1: 14.3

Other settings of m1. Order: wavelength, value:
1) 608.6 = 16.5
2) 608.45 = 15.1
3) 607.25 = 16.2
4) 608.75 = 16.7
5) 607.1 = 15.3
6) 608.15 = 16.1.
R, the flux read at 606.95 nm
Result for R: 16.1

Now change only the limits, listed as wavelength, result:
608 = 15.9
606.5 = 16.7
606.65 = 17.2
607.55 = 16.1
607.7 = 16.4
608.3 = 16.6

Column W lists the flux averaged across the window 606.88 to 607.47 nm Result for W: 16.2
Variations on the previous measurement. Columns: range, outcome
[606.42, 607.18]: 16.4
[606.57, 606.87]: 17.1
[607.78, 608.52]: 16.2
